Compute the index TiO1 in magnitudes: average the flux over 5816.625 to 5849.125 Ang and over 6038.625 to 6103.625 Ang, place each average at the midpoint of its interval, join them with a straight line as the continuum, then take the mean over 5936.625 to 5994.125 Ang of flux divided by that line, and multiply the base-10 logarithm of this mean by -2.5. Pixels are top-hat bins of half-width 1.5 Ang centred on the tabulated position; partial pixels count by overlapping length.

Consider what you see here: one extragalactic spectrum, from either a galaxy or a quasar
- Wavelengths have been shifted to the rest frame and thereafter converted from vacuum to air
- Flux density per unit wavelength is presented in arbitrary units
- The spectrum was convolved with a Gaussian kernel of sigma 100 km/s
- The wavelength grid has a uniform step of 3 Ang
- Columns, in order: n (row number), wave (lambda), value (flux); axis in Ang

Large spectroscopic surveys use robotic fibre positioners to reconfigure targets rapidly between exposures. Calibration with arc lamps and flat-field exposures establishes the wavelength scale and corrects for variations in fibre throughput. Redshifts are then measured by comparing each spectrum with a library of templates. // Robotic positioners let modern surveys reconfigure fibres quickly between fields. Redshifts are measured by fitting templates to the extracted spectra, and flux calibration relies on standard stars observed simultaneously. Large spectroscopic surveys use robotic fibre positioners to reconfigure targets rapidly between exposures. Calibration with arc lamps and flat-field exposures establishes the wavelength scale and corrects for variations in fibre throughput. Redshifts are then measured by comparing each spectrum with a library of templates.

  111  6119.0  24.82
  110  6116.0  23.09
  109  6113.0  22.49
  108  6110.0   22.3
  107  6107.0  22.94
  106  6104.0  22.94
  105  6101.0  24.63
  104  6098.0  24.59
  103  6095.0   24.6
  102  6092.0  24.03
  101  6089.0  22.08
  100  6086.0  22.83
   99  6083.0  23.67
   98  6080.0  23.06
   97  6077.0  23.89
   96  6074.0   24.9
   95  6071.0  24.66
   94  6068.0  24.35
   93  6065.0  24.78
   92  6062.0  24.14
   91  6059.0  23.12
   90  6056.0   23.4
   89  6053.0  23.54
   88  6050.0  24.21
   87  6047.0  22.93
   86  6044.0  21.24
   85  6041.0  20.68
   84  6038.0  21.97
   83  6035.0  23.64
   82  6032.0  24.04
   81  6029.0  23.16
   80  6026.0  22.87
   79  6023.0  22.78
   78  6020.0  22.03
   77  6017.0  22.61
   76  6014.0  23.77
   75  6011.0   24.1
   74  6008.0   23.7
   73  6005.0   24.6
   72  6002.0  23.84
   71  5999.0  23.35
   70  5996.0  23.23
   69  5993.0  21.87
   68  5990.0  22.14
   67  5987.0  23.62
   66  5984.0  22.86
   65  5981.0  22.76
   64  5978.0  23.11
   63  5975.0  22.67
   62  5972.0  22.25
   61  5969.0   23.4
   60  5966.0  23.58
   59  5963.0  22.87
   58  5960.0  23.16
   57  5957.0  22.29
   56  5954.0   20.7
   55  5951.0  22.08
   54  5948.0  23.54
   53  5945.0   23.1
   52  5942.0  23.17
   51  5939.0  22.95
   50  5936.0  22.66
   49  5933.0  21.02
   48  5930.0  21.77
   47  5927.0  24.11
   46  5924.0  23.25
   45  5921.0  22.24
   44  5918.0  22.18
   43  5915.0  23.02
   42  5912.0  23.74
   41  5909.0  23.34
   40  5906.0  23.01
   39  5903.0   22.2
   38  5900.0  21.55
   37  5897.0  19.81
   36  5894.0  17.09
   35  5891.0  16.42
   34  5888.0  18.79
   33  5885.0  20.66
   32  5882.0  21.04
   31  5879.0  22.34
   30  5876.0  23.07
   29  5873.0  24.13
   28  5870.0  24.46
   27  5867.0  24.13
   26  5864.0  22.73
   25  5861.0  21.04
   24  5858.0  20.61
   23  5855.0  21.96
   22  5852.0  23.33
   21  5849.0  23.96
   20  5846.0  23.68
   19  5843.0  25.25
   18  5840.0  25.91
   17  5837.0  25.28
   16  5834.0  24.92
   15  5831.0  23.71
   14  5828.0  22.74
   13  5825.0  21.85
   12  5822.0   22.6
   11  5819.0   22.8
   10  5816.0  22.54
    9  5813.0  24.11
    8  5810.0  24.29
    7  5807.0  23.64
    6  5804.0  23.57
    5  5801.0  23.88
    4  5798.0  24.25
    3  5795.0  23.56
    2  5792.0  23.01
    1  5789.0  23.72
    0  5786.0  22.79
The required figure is 0.044 mag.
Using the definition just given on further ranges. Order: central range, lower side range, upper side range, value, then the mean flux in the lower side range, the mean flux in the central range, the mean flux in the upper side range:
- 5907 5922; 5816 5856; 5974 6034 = 0.02 mag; 23.7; 22.9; 23.2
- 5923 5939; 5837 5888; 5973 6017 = 0.02 mag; 23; 22.6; 23.2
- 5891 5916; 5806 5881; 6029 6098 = 0.10 mag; 23.4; 21.4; 23.5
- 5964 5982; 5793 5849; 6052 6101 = 0.04 mag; 23.8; 23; 23.9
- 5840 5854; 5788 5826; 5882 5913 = -0.09 mag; 23.4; 24.2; 20.6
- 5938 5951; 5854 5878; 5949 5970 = -0.02 mag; 22.8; 23.1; 22.6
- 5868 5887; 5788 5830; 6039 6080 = 0.04 mag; 23.3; 22.6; 23.5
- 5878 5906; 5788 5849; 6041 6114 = 0.18 mag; 23.8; 20.1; 23.5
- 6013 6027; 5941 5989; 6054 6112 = 0.02 mag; 22.8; 22.8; 23.7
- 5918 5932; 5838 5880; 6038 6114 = 0.03 mag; 23.4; 22.7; 23.4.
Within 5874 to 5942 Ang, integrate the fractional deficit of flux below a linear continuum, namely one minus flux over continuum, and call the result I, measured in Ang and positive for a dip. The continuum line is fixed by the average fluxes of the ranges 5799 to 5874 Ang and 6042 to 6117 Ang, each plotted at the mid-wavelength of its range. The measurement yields 5.20 Ang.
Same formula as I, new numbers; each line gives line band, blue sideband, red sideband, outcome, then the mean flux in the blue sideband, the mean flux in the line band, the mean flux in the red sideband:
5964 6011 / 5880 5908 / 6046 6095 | -2.33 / 20.2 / 23.2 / 23.8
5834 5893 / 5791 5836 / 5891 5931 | 0.24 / 23.5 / 22.6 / 21.9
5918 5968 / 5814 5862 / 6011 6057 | 0.93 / 23.3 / 22.6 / 22.9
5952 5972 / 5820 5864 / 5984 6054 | 0.44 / 23.3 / 22.6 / 23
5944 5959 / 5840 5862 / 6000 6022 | 0.64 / 23.1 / 22.3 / 23.5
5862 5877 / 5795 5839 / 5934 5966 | -0.26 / 23.6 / 23.6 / 22.7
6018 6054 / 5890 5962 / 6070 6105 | 0.80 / 22.1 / 22.7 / 23.8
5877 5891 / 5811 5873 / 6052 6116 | 1.86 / 23.4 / 20.3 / 23.7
